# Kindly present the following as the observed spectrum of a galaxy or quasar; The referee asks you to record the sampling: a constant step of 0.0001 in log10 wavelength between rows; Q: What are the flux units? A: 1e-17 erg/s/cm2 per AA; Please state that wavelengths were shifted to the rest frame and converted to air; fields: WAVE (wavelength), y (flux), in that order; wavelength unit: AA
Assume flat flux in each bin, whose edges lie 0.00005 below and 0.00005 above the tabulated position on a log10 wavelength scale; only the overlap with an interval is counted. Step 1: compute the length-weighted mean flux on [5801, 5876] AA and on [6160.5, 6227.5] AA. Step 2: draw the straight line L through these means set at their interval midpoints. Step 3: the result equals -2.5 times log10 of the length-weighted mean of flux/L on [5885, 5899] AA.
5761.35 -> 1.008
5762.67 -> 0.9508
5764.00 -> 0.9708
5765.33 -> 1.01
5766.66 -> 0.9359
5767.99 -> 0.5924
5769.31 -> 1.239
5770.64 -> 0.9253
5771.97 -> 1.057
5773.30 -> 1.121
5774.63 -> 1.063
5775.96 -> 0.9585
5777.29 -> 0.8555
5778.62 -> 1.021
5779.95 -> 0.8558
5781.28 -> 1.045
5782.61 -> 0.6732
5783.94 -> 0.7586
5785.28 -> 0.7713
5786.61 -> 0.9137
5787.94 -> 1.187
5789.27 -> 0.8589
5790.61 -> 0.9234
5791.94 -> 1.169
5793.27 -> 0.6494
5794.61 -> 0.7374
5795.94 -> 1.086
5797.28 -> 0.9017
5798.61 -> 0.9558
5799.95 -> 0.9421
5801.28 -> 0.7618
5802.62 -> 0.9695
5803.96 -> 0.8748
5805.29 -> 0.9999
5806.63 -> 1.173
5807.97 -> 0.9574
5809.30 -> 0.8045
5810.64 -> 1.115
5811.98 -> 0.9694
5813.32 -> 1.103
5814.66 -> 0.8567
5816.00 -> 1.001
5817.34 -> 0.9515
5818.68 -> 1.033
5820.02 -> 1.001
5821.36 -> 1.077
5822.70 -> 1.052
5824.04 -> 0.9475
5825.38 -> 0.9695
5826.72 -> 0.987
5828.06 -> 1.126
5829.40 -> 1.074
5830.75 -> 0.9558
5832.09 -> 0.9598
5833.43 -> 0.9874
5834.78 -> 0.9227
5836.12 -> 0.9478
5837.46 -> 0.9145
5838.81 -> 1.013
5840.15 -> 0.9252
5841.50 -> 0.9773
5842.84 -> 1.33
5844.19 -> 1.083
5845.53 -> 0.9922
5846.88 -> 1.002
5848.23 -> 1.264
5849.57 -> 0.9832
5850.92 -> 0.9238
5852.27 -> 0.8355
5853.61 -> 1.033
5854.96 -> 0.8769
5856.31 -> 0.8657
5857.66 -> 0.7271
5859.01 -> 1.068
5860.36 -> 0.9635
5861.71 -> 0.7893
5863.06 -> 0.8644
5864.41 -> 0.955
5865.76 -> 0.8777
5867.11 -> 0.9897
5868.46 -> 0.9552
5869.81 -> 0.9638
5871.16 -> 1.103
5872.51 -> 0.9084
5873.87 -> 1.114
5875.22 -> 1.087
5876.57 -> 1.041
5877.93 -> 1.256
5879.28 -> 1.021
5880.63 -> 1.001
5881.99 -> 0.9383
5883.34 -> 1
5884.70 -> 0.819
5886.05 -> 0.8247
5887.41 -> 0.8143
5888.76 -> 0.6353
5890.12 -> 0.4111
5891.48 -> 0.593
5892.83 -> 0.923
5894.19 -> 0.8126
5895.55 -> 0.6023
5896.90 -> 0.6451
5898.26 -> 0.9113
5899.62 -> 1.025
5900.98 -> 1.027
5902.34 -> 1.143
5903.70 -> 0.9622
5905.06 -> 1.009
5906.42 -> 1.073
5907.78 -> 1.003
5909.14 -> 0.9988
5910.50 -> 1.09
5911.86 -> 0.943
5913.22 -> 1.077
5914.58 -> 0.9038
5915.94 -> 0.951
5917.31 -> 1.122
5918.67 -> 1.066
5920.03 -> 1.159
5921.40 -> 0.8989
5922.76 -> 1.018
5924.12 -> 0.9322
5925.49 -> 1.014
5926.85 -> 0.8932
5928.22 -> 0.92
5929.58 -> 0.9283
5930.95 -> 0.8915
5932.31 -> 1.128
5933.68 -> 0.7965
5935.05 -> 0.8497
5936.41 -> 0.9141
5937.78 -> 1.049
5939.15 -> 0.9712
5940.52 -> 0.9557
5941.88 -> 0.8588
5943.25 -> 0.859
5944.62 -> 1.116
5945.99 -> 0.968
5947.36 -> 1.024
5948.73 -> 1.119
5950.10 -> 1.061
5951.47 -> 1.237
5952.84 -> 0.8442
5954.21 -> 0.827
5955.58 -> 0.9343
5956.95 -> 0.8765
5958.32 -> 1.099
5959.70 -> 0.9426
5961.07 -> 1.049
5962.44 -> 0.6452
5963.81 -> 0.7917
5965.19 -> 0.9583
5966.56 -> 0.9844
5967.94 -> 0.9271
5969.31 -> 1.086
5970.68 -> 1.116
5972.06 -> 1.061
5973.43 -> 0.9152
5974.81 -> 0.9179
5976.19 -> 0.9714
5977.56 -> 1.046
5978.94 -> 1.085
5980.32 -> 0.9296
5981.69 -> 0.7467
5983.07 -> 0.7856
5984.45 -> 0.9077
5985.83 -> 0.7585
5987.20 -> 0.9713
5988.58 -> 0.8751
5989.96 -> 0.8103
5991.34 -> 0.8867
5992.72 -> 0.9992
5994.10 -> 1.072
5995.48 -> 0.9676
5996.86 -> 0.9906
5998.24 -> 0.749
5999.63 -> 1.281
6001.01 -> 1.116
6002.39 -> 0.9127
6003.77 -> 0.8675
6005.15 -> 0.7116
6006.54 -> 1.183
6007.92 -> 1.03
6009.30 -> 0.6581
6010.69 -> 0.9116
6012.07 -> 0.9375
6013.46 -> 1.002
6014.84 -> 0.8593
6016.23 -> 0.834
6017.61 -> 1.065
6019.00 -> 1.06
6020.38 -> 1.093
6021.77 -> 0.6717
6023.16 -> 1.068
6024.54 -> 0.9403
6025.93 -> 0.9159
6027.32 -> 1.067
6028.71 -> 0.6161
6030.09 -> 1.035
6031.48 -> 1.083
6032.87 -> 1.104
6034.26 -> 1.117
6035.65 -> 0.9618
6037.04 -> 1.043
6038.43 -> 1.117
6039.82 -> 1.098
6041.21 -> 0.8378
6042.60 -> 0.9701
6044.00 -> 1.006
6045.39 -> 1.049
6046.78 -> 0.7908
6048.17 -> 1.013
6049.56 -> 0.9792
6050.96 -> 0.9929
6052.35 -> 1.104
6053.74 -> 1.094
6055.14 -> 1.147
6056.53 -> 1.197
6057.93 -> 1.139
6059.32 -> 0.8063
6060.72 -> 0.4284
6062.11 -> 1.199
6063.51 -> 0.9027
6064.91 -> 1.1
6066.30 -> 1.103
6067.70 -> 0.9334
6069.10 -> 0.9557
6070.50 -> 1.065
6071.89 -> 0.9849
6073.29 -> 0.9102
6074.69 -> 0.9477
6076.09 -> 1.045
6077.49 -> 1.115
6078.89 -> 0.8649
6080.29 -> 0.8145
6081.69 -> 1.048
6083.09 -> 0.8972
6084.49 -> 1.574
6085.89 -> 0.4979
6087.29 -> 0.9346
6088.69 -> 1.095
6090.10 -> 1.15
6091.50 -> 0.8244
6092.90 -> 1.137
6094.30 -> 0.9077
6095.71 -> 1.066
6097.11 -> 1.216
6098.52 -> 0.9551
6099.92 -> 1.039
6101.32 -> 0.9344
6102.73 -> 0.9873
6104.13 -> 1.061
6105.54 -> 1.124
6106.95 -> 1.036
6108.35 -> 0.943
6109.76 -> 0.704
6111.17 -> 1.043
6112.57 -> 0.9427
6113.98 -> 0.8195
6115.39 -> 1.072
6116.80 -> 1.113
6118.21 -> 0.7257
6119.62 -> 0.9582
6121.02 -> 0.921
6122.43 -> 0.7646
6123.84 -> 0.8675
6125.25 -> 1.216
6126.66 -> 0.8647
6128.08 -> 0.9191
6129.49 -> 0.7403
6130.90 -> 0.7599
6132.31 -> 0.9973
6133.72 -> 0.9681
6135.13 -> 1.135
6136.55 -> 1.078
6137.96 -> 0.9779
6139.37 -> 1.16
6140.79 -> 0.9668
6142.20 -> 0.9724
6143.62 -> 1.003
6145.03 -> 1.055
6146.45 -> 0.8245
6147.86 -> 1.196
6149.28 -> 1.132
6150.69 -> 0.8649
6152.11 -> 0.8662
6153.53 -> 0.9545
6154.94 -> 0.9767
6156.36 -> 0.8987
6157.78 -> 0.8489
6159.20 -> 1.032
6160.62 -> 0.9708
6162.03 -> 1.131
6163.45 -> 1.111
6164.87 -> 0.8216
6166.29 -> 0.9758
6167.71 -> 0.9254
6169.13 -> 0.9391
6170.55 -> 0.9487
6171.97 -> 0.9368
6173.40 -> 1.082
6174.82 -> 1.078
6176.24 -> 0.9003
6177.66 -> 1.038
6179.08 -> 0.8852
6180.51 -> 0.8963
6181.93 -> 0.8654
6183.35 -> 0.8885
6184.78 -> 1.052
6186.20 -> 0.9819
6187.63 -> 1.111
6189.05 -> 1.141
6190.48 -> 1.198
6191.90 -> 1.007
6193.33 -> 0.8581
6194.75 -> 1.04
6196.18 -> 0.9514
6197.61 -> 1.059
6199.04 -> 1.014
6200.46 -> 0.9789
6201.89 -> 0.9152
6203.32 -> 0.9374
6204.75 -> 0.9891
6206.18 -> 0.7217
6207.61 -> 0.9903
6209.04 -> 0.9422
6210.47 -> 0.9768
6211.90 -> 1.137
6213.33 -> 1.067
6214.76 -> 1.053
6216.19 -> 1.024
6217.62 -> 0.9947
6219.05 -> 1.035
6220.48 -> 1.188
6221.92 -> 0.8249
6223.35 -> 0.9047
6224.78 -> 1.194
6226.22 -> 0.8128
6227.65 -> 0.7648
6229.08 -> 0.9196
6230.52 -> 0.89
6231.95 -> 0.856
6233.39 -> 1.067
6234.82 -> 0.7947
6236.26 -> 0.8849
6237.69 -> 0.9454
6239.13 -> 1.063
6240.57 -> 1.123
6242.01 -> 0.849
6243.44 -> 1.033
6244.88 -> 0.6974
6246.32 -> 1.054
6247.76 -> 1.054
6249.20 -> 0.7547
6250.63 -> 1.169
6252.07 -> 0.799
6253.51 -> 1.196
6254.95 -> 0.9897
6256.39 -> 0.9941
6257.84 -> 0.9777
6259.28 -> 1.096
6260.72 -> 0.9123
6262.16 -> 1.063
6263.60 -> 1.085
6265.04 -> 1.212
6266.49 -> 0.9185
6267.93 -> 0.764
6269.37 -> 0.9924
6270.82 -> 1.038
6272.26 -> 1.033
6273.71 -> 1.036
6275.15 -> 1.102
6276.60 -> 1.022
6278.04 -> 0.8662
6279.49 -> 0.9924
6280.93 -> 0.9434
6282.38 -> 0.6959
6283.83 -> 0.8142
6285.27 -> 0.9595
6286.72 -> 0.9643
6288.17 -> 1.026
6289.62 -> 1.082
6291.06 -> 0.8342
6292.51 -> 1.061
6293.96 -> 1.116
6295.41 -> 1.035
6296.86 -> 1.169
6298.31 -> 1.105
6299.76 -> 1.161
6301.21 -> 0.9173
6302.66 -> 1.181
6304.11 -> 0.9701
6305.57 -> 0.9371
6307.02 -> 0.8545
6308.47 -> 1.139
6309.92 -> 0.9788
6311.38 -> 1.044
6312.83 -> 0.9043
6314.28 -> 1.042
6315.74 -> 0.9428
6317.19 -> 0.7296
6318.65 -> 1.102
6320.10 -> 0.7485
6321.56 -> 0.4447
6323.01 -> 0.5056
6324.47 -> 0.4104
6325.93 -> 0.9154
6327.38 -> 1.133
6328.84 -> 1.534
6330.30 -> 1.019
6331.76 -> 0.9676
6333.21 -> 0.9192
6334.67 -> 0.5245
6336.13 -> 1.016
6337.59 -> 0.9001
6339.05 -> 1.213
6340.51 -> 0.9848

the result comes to 0.34 mag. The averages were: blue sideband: 0.983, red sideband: 0.988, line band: 0.722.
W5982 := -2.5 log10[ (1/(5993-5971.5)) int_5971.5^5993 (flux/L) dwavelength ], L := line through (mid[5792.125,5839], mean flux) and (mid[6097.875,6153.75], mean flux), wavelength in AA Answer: 0.060 mag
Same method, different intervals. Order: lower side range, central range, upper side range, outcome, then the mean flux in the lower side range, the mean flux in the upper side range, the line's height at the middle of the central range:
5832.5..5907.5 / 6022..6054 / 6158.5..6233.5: -0.036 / 0.941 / 0.981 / 0.961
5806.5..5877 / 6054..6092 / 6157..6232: -0.009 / 0.987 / 0.978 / 0.981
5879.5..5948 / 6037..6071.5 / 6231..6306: -0.054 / 0.93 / 0.989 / 0.953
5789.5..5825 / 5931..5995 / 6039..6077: 0.035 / 0.961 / 0.994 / 0.981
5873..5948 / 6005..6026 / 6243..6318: 0.020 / 0.945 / 0.989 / 0.958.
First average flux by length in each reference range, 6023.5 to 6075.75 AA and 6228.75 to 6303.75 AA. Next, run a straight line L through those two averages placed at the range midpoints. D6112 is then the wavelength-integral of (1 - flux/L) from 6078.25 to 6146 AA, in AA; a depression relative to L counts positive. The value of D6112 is 1.13 AA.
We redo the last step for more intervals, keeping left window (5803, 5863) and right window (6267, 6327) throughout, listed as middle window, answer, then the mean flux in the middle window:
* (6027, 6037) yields -0.33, 0.998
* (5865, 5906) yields 2.74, 0.915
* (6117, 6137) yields 0.68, 0.925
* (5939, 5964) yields 0.37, 0.96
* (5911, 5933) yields -0.32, 0.991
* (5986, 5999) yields 0.68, 0.92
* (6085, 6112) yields -0.71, 0.986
